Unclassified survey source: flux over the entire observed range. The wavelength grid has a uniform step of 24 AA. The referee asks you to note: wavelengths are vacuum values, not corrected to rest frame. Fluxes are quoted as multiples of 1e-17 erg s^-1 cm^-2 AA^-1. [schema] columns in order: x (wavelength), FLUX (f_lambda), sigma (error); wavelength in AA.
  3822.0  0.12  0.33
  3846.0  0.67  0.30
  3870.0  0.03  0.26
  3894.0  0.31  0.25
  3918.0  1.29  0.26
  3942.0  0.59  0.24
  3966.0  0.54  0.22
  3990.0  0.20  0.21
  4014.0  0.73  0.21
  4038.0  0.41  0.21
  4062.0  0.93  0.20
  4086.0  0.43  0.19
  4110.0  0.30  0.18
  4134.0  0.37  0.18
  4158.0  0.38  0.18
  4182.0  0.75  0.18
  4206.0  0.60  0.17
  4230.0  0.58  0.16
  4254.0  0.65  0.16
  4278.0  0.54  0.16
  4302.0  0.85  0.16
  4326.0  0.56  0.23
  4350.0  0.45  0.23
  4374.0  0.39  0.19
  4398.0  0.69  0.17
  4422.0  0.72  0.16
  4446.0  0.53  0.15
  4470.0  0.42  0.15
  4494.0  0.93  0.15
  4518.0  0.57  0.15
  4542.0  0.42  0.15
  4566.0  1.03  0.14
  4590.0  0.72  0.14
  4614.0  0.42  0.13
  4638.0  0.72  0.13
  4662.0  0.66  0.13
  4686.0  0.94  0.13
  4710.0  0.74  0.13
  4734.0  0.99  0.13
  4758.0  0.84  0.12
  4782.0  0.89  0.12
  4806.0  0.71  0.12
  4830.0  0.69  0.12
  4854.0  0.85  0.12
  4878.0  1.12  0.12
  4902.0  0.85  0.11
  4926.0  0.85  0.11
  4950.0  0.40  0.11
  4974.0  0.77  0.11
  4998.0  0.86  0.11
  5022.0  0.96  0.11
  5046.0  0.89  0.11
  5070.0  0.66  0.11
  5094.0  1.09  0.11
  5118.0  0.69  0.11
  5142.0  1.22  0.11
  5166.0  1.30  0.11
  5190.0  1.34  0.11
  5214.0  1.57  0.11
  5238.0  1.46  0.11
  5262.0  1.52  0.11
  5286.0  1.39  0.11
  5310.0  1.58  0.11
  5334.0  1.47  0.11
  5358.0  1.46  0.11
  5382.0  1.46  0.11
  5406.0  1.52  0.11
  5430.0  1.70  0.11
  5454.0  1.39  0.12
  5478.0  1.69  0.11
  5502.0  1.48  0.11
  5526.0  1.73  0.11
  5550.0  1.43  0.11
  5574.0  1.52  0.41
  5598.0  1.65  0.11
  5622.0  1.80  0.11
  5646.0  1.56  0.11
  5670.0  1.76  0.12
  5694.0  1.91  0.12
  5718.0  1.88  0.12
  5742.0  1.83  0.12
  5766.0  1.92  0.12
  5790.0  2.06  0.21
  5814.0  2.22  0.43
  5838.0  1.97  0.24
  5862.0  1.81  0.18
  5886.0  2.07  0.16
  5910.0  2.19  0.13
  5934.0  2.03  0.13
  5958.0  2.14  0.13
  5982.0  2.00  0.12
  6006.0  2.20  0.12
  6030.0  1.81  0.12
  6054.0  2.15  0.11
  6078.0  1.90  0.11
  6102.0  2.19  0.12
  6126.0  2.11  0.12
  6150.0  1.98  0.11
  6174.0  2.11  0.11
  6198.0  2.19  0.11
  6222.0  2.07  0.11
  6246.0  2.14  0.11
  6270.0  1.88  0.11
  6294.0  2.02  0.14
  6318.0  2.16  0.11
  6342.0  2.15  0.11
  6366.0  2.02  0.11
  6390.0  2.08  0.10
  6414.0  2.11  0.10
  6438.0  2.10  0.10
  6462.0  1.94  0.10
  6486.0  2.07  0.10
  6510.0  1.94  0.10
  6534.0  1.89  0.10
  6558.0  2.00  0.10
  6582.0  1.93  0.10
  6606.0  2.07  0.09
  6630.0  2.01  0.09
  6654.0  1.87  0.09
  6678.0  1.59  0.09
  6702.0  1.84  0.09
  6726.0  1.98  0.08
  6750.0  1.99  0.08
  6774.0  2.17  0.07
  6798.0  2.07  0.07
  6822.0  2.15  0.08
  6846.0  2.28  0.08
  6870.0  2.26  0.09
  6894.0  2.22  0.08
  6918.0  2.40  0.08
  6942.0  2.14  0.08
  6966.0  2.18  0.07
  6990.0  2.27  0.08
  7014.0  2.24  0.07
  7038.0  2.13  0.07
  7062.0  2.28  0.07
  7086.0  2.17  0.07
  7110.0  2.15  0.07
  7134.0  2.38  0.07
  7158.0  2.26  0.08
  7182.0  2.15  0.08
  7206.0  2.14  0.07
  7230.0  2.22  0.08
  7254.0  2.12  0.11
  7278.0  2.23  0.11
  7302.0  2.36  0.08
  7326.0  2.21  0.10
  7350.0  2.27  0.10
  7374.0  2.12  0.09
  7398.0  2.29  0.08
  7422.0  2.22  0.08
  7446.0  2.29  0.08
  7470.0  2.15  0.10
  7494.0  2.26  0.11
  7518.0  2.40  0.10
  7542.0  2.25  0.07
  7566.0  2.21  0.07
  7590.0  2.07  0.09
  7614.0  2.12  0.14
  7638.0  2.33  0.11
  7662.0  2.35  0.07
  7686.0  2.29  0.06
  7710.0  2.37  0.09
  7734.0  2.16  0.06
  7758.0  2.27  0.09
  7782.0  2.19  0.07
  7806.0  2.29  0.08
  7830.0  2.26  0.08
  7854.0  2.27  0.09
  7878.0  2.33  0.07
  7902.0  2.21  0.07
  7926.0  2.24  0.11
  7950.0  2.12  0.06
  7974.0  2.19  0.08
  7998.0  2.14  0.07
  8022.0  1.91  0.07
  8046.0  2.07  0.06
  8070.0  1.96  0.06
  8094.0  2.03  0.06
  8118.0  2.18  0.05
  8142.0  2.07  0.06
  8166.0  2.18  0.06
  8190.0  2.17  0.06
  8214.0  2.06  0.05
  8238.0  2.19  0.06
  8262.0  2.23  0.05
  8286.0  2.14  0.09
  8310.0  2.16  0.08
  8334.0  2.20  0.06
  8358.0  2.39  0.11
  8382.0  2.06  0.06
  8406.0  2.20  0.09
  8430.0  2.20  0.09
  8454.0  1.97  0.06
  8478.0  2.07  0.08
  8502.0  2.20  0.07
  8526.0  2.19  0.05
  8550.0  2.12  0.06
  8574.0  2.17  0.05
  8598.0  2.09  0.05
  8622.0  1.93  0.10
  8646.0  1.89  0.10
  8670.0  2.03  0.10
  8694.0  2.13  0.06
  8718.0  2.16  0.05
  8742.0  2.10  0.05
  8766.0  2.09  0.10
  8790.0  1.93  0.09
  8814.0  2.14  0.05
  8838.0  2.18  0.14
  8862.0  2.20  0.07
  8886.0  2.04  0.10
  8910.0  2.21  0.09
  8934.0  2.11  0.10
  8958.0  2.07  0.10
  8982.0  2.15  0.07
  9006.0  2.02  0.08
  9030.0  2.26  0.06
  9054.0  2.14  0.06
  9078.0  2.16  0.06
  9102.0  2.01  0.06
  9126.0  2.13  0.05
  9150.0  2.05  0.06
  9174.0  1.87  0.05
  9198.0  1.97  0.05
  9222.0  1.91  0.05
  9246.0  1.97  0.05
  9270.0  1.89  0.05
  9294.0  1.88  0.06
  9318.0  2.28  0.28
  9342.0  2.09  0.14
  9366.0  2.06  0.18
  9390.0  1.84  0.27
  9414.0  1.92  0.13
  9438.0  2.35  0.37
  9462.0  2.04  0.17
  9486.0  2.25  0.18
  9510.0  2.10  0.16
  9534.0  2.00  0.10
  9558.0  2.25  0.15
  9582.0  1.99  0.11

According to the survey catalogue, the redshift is 0.290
